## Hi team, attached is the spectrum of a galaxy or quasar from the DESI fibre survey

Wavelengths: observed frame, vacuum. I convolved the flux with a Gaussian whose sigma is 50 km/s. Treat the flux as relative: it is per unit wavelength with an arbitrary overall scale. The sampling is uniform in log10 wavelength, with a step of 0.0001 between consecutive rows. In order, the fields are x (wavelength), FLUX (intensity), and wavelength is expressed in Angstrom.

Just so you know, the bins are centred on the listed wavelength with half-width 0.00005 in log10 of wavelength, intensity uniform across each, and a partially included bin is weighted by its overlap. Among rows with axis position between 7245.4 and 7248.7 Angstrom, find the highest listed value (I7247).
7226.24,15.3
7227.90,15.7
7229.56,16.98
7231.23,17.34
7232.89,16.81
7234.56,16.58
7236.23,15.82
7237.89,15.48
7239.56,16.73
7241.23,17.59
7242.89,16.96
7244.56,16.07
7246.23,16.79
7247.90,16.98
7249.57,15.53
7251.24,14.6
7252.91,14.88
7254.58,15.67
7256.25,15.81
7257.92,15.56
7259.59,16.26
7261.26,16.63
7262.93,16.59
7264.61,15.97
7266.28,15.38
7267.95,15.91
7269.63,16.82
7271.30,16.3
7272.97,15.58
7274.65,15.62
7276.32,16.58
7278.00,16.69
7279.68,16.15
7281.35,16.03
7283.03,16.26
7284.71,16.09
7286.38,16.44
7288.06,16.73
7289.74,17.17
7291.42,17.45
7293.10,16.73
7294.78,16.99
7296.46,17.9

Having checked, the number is 16.98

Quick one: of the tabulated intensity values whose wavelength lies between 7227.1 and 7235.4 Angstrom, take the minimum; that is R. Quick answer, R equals 15.7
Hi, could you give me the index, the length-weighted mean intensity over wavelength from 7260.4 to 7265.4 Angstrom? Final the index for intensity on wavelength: 16.4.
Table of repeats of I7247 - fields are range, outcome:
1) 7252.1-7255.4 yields 15.67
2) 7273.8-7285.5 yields 16.69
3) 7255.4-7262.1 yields 16.63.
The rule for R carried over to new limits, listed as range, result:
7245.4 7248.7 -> 16.79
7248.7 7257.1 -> 14.6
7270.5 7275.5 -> 15.58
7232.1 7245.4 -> 15.48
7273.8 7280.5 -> 15.62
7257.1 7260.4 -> 15.56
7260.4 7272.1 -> 15.38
